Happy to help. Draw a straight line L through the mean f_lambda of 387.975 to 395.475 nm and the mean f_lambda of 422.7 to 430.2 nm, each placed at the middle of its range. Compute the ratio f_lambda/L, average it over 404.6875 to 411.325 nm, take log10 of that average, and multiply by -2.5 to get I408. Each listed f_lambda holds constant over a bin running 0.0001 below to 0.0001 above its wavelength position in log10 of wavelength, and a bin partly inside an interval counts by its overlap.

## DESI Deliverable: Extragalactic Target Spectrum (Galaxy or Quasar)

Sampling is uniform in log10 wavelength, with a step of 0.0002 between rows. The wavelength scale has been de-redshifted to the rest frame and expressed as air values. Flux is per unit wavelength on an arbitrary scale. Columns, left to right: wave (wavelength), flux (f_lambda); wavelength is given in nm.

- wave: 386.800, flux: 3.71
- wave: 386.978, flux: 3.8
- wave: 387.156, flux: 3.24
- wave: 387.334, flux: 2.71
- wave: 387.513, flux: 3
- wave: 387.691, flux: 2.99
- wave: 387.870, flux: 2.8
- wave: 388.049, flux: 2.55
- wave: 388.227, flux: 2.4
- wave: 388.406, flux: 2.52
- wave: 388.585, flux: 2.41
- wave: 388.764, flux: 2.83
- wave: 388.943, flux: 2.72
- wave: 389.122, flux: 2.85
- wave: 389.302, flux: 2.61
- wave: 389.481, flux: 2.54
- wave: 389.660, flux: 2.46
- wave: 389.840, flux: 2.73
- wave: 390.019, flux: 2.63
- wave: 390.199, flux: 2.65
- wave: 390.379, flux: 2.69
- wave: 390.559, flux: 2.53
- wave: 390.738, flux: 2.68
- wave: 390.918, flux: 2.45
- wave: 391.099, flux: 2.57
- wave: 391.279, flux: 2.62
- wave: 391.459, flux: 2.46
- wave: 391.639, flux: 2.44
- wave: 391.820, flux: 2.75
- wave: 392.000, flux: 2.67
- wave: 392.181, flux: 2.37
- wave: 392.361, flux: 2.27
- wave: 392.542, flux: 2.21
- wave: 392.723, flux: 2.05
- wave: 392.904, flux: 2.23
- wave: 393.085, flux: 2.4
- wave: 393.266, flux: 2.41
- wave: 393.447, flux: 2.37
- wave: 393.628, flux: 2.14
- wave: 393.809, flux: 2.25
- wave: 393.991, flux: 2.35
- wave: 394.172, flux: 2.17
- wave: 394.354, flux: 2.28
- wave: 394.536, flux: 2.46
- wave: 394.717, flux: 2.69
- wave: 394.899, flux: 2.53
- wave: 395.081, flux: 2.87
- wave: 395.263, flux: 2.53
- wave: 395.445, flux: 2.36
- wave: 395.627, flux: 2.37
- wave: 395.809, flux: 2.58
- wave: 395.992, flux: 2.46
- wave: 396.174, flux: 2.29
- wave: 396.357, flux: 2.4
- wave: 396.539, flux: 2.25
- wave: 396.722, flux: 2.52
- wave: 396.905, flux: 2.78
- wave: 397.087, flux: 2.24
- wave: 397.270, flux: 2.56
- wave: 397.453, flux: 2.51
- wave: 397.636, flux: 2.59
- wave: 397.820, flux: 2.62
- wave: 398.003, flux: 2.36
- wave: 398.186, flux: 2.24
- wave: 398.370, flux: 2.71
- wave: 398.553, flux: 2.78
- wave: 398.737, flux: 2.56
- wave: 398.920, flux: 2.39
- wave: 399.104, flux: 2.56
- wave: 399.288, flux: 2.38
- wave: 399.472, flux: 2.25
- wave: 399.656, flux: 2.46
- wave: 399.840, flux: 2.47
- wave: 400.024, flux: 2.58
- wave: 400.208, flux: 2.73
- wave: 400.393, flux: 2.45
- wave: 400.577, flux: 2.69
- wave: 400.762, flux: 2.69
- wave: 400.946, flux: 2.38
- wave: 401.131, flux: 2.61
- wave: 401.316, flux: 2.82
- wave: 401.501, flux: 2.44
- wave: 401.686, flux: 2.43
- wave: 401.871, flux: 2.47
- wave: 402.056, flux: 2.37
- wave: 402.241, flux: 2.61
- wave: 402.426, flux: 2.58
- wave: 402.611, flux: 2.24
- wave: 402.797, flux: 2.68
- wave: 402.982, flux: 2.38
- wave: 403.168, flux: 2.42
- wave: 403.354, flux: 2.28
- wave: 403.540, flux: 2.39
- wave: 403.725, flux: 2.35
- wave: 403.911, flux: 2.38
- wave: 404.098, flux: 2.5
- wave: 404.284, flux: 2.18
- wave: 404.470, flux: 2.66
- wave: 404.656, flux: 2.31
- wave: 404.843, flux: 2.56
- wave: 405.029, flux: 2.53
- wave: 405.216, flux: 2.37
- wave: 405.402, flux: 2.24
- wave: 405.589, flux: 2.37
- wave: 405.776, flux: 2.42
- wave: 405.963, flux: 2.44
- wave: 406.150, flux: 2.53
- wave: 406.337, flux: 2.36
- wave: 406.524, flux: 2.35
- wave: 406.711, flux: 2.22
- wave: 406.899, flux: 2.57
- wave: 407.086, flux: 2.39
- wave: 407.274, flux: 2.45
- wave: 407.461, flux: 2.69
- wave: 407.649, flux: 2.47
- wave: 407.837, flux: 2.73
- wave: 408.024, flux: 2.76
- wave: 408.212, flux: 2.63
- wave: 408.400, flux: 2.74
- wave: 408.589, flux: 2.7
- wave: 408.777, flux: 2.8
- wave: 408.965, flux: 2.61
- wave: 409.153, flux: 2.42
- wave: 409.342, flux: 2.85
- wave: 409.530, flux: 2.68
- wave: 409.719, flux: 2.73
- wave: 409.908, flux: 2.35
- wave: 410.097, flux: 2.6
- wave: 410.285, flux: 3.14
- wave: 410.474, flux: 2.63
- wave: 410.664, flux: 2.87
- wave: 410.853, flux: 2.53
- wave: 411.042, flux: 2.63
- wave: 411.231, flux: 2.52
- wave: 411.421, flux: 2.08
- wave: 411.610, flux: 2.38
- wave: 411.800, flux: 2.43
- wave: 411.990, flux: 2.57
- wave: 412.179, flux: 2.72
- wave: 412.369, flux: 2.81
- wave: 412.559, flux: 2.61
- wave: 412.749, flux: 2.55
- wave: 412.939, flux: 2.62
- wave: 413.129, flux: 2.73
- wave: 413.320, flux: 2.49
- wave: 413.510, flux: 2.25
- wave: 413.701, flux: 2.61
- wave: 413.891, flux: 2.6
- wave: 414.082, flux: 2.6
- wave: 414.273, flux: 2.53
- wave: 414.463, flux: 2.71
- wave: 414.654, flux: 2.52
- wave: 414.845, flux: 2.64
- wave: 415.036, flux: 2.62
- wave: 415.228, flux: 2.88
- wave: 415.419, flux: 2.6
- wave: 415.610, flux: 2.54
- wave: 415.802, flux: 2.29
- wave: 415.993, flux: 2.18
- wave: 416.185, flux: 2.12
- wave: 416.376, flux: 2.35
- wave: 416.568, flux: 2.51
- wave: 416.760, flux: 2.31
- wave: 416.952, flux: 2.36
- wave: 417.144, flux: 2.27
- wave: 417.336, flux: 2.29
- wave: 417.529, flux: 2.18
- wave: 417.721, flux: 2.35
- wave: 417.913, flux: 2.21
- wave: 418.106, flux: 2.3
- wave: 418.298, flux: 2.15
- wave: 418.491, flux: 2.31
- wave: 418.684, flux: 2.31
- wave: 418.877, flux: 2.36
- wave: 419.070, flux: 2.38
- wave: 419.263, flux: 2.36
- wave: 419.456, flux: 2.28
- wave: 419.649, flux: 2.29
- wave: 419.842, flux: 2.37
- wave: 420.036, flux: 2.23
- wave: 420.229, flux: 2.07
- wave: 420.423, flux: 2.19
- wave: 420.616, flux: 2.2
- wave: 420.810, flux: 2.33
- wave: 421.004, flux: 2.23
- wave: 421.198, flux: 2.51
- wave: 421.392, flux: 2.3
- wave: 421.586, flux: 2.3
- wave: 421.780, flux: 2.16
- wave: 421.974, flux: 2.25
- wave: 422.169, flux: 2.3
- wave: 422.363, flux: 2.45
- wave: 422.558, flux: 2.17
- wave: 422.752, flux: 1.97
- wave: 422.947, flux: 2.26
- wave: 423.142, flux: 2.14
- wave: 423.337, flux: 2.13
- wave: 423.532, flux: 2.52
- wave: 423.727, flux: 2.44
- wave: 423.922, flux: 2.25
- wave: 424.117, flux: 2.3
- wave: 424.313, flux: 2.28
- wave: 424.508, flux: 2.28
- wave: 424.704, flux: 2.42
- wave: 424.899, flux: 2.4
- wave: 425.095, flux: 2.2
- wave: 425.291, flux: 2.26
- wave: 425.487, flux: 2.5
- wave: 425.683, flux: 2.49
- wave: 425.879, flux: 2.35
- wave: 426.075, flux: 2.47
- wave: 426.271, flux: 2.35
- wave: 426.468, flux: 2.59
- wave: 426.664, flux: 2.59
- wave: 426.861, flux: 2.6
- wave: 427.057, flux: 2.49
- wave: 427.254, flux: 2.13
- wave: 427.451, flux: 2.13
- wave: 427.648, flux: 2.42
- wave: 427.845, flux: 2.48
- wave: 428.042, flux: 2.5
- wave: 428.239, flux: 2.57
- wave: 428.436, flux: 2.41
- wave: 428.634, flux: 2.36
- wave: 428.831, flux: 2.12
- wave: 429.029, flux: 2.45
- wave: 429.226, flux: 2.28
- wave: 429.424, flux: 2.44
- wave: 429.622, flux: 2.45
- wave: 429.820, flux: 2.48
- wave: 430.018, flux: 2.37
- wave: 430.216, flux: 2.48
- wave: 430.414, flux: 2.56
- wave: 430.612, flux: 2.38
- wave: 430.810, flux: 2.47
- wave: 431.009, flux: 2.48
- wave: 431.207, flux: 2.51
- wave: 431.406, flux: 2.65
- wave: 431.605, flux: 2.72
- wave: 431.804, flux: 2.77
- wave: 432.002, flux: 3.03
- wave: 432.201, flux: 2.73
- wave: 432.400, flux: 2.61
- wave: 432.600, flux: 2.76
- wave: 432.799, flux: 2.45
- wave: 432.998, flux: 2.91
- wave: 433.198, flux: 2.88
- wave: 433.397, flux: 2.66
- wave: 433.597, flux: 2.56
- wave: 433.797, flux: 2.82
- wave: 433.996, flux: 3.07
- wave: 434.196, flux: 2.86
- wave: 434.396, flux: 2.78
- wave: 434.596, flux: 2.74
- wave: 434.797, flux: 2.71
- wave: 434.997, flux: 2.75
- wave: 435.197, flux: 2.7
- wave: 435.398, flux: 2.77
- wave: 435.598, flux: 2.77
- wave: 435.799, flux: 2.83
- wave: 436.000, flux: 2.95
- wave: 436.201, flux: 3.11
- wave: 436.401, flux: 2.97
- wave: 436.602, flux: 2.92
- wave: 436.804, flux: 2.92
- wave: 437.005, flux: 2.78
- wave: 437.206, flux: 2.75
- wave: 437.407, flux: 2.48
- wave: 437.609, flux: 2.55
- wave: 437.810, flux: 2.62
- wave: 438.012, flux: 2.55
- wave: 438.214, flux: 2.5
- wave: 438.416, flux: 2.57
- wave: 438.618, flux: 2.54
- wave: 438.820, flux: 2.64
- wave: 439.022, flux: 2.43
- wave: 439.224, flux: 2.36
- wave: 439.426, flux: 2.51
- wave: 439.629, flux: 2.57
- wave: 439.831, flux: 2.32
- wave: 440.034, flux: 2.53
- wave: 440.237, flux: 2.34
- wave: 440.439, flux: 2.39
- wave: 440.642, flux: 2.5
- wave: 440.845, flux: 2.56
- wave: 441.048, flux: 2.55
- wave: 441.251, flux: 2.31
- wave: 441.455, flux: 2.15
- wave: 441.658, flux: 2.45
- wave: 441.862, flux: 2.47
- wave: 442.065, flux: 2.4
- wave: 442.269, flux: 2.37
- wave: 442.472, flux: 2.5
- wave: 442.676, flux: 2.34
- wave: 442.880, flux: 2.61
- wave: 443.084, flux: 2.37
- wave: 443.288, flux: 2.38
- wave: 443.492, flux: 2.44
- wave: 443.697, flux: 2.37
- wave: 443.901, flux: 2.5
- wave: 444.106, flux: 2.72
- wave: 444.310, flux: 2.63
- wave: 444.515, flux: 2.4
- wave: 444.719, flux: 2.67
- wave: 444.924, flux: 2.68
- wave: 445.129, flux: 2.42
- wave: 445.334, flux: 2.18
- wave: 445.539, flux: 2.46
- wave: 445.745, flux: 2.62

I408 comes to -0.06 mag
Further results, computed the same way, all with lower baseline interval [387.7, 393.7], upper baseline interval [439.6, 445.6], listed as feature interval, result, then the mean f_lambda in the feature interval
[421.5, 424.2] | 0.10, 2.26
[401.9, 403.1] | 0.01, 2.48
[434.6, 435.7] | -0.12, 2.74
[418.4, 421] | 0.09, 2.28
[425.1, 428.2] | 0.02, 2.42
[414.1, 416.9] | 0.00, 2.49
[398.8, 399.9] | 0.04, 2.42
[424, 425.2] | 0.07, 2.31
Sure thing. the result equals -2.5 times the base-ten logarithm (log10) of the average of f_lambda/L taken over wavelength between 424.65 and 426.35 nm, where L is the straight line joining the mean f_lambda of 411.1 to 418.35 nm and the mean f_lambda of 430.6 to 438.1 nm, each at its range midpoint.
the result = 0.10 mag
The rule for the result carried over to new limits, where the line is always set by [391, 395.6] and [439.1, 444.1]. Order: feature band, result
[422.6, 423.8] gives 0.09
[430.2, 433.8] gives -0.10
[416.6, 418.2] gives 0.06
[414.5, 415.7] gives -0.09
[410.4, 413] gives -0.06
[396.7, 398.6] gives -0.05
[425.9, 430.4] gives 0.01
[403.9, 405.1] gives -0.01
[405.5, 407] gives 0.01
